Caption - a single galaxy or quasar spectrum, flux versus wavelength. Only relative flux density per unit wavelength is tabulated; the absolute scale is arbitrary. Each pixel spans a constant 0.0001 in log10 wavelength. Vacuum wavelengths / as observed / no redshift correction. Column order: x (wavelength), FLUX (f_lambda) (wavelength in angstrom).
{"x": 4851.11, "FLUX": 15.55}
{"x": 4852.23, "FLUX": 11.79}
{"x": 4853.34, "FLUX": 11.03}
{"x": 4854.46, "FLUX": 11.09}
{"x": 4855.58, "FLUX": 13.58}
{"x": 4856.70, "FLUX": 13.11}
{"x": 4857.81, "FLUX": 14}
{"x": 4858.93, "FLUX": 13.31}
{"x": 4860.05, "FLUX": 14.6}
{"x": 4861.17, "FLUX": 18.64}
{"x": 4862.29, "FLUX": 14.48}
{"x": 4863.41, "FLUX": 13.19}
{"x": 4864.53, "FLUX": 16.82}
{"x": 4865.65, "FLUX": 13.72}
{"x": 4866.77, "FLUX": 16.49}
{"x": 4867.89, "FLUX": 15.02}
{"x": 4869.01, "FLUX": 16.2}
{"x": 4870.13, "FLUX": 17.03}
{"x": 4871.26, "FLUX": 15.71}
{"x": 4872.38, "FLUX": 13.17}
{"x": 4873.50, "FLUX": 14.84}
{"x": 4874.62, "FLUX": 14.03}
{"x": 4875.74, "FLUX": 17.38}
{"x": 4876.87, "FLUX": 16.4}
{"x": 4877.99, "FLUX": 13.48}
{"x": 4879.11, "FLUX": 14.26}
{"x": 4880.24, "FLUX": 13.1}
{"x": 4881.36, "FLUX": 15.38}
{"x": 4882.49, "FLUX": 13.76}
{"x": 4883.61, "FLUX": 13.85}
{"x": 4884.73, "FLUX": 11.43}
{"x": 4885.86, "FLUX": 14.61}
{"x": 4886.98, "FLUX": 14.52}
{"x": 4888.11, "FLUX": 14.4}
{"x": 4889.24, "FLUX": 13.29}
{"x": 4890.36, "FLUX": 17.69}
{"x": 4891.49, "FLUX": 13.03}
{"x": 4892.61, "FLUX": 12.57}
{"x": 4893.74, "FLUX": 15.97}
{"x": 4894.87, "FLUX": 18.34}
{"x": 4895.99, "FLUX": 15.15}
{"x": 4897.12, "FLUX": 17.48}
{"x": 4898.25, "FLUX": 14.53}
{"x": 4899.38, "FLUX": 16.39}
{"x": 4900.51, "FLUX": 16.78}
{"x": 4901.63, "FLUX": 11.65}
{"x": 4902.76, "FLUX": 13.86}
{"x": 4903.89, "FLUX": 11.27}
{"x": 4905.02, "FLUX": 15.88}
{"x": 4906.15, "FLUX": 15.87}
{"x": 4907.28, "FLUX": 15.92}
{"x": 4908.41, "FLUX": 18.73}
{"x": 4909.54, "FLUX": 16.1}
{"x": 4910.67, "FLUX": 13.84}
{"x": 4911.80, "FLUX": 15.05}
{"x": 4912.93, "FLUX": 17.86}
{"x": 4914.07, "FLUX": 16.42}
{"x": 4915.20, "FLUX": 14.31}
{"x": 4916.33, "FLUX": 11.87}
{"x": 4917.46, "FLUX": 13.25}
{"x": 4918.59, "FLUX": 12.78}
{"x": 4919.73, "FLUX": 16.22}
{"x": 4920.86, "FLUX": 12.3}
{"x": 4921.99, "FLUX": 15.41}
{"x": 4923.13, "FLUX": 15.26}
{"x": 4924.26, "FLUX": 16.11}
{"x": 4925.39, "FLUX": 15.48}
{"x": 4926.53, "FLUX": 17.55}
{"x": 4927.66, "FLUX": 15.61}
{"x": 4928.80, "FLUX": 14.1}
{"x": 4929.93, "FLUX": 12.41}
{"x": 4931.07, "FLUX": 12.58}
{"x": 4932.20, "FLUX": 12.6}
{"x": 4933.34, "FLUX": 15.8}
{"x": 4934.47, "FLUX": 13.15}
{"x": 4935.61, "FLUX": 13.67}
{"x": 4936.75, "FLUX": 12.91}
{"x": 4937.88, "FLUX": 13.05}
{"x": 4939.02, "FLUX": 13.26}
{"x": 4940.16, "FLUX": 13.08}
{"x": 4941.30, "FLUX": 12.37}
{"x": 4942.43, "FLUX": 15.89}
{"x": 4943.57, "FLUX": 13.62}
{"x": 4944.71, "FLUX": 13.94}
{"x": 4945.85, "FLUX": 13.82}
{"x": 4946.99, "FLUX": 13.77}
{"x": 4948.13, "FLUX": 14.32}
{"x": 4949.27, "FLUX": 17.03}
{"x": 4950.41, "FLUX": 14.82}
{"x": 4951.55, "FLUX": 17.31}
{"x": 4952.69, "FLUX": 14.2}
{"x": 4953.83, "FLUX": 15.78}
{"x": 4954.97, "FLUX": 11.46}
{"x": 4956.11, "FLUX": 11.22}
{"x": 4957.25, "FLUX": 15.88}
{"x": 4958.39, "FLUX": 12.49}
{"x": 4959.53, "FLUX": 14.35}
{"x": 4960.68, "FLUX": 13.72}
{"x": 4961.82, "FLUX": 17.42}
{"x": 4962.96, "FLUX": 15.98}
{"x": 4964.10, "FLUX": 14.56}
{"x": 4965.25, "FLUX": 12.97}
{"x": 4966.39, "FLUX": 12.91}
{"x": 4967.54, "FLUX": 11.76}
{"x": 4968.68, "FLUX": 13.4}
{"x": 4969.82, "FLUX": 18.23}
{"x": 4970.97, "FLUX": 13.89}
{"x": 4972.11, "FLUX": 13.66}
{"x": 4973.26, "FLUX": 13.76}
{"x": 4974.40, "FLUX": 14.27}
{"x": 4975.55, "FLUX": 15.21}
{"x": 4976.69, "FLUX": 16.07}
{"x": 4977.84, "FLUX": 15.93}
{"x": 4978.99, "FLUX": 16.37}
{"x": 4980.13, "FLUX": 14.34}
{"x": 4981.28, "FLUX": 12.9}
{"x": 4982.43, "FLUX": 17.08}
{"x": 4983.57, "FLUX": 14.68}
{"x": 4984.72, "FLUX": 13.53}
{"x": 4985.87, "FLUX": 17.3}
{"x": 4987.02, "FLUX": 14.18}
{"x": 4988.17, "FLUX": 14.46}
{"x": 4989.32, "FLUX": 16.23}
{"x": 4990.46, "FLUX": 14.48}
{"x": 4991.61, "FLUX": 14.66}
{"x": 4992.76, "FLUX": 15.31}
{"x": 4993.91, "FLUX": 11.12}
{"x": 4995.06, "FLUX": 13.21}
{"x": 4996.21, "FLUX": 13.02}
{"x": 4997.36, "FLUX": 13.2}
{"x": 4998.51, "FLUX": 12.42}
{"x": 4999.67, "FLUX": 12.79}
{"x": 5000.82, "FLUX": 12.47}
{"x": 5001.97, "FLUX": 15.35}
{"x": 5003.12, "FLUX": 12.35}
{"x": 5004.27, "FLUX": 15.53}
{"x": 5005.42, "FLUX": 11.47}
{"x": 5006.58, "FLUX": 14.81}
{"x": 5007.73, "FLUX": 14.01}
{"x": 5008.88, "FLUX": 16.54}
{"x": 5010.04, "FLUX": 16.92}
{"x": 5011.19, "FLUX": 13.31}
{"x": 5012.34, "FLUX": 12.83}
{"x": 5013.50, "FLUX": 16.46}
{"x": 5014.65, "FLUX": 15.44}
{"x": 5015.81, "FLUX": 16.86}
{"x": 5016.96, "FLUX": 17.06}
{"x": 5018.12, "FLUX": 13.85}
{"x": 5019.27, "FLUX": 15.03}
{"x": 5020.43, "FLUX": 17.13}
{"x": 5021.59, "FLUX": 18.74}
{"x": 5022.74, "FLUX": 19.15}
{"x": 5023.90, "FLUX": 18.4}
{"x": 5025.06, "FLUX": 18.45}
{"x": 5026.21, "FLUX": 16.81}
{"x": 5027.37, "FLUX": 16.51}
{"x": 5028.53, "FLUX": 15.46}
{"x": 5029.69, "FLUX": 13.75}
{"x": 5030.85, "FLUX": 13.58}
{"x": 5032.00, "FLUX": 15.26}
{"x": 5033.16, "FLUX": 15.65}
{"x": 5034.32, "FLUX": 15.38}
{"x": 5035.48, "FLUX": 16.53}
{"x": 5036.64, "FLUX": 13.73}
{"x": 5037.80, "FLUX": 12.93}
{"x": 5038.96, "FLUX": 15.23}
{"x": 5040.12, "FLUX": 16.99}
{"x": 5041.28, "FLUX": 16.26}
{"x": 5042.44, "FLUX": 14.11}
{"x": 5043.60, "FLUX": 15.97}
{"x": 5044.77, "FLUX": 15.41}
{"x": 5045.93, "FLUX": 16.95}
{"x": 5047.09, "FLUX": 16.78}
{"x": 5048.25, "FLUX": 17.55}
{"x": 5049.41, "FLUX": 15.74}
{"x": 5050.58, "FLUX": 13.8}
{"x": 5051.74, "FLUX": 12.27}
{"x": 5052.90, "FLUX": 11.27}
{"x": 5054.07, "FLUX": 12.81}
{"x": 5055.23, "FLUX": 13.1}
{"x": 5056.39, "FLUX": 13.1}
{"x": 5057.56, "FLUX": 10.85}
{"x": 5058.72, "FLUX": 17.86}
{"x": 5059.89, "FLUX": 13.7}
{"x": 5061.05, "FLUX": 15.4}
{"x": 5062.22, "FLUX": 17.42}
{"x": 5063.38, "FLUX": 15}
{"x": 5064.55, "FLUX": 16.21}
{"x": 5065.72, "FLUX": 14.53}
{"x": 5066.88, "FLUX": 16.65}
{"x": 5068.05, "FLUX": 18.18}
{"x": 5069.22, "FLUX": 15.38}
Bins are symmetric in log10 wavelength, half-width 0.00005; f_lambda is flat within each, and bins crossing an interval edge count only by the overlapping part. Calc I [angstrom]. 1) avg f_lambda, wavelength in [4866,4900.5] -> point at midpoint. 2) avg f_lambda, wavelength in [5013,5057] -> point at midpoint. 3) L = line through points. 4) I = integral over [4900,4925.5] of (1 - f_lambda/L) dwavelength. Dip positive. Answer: 0.4 angstrom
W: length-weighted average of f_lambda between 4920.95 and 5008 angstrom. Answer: 14.3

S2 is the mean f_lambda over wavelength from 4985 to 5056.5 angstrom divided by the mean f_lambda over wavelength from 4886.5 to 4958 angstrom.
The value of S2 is 1.02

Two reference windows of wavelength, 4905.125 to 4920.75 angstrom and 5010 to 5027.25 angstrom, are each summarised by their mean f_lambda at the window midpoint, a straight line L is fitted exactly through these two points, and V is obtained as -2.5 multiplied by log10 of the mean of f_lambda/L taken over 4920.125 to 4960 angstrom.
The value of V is 0.09 mag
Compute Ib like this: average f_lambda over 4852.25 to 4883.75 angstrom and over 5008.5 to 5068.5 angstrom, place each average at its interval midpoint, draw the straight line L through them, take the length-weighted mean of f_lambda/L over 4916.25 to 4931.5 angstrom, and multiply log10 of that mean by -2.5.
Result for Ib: 0.03 mag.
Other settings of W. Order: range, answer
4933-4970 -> 14.1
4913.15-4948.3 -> 14.1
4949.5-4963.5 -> 14.6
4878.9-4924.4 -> 14.8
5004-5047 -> 15.6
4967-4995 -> 14.7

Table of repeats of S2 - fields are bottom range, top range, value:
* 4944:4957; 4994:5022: 1.01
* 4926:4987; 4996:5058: 1.04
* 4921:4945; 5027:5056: 1.05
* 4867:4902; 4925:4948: 0.93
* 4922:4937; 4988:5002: 0.94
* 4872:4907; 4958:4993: 1.00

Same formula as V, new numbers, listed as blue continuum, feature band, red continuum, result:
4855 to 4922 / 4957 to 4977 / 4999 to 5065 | 0.043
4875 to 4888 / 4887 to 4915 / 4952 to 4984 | -0.067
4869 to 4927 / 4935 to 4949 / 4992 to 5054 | 0.096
